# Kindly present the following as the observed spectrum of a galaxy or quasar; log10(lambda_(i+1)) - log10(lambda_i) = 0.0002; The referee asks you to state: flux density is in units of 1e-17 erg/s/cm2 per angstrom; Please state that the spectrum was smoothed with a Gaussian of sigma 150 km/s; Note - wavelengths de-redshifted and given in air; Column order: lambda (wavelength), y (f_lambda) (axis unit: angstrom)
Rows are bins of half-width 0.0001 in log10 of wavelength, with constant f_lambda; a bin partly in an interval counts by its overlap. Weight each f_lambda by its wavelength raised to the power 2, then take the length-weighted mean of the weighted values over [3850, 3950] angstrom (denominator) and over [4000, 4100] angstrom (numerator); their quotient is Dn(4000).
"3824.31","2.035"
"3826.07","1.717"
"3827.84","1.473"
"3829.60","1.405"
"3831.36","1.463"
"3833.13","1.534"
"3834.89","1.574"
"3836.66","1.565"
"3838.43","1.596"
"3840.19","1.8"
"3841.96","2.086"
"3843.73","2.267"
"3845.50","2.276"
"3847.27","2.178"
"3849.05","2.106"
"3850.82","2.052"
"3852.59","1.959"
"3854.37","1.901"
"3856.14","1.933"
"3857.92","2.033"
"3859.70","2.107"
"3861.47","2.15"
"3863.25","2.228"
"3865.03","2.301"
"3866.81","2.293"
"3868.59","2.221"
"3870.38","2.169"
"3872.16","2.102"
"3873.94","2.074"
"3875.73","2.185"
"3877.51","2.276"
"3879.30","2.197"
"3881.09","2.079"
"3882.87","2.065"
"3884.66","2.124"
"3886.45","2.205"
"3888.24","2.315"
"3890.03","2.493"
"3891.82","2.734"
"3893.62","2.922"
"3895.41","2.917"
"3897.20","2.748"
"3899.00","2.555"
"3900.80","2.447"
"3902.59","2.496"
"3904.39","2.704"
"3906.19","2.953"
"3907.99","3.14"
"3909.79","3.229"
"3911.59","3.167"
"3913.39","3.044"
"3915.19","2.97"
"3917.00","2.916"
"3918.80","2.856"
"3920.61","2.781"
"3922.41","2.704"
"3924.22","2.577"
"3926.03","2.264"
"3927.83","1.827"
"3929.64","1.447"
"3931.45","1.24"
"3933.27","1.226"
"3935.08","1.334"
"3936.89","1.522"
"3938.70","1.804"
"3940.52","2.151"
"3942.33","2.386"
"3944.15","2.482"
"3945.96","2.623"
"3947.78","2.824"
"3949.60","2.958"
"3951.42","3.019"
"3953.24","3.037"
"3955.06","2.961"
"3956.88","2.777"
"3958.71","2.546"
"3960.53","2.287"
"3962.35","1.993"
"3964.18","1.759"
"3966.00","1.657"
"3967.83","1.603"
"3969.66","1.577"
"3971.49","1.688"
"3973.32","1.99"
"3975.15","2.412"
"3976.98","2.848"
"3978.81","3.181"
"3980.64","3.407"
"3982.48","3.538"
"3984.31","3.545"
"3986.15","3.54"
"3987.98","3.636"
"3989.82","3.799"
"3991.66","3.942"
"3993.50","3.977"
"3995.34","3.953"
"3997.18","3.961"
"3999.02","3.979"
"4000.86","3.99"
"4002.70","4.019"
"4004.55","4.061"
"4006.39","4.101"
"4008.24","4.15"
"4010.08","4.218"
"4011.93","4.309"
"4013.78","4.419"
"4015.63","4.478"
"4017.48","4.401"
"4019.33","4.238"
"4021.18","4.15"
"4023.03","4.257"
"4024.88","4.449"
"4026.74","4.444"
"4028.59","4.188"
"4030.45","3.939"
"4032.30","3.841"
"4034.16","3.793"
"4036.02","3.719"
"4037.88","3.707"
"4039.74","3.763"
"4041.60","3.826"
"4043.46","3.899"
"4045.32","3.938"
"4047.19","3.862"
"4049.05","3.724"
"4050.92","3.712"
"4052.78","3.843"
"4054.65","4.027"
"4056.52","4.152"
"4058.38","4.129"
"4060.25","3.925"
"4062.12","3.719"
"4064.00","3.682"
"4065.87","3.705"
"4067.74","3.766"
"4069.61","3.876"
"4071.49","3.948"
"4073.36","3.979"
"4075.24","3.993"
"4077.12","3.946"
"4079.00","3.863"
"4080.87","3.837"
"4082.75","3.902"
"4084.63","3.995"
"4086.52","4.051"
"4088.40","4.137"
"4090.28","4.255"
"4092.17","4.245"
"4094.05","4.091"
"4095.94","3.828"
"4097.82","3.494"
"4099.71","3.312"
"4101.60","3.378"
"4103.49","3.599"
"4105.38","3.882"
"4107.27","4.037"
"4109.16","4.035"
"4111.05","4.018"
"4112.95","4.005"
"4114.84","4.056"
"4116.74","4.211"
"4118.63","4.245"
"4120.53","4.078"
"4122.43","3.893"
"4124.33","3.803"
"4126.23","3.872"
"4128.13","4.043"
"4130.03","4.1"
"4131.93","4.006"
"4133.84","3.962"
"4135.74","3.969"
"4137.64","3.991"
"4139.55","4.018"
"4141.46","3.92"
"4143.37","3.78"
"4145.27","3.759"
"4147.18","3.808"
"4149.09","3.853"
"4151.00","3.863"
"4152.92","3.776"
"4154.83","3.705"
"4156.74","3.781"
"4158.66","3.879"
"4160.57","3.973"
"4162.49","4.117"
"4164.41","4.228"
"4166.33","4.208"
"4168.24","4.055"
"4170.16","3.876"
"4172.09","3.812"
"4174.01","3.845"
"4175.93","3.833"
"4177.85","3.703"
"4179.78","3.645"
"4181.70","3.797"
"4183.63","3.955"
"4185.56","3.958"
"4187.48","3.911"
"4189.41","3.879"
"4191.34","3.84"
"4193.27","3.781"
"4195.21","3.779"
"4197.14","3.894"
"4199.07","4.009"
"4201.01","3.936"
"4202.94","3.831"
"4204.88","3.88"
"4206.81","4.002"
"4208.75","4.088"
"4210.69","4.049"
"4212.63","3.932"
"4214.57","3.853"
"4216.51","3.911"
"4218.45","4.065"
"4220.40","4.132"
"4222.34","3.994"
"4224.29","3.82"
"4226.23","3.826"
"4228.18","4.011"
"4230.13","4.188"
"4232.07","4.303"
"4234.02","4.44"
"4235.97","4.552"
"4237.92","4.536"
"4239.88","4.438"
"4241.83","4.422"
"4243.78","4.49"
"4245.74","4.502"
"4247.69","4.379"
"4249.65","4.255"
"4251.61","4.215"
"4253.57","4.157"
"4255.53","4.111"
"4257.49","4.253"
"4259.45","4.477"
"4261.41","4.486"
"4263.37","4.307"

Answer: 1.8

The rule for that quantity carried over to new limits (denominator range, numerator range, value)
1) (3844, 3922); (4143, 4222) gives 1.86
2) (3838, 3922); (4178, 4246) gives 1.98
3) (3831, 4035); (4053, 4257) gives 1.60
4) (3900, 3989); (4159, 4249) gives 1.82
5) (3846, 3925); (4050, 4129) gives 1.77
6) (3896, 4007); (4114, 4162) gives 1.56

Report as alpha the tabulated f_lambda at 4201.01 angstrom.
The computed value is 3.936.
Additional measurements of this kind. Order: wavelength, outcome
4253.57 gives 4.157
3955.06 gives 2.961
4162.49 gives 4.117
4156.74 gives 3.781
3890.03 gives 2.493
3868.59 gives 2.221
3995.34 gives 3.953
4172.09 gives 3.812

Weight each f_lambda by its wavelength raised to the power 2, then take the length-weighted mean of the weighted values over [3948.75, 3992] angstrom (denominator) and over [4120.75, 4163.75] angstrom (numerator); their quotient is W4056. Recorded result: 1.6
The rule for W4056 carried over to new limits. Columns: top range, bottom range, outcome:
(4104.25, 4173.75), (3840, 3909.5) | 1.95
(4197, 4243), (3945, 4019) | 1.42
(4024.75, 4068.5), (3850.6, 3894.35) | 1.93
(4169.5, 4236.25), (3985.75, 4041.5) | 1.07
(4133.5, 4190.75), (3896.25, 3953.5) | 1.77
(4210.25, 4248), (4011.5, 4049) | 1.13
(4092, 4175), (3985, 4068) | 1.04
